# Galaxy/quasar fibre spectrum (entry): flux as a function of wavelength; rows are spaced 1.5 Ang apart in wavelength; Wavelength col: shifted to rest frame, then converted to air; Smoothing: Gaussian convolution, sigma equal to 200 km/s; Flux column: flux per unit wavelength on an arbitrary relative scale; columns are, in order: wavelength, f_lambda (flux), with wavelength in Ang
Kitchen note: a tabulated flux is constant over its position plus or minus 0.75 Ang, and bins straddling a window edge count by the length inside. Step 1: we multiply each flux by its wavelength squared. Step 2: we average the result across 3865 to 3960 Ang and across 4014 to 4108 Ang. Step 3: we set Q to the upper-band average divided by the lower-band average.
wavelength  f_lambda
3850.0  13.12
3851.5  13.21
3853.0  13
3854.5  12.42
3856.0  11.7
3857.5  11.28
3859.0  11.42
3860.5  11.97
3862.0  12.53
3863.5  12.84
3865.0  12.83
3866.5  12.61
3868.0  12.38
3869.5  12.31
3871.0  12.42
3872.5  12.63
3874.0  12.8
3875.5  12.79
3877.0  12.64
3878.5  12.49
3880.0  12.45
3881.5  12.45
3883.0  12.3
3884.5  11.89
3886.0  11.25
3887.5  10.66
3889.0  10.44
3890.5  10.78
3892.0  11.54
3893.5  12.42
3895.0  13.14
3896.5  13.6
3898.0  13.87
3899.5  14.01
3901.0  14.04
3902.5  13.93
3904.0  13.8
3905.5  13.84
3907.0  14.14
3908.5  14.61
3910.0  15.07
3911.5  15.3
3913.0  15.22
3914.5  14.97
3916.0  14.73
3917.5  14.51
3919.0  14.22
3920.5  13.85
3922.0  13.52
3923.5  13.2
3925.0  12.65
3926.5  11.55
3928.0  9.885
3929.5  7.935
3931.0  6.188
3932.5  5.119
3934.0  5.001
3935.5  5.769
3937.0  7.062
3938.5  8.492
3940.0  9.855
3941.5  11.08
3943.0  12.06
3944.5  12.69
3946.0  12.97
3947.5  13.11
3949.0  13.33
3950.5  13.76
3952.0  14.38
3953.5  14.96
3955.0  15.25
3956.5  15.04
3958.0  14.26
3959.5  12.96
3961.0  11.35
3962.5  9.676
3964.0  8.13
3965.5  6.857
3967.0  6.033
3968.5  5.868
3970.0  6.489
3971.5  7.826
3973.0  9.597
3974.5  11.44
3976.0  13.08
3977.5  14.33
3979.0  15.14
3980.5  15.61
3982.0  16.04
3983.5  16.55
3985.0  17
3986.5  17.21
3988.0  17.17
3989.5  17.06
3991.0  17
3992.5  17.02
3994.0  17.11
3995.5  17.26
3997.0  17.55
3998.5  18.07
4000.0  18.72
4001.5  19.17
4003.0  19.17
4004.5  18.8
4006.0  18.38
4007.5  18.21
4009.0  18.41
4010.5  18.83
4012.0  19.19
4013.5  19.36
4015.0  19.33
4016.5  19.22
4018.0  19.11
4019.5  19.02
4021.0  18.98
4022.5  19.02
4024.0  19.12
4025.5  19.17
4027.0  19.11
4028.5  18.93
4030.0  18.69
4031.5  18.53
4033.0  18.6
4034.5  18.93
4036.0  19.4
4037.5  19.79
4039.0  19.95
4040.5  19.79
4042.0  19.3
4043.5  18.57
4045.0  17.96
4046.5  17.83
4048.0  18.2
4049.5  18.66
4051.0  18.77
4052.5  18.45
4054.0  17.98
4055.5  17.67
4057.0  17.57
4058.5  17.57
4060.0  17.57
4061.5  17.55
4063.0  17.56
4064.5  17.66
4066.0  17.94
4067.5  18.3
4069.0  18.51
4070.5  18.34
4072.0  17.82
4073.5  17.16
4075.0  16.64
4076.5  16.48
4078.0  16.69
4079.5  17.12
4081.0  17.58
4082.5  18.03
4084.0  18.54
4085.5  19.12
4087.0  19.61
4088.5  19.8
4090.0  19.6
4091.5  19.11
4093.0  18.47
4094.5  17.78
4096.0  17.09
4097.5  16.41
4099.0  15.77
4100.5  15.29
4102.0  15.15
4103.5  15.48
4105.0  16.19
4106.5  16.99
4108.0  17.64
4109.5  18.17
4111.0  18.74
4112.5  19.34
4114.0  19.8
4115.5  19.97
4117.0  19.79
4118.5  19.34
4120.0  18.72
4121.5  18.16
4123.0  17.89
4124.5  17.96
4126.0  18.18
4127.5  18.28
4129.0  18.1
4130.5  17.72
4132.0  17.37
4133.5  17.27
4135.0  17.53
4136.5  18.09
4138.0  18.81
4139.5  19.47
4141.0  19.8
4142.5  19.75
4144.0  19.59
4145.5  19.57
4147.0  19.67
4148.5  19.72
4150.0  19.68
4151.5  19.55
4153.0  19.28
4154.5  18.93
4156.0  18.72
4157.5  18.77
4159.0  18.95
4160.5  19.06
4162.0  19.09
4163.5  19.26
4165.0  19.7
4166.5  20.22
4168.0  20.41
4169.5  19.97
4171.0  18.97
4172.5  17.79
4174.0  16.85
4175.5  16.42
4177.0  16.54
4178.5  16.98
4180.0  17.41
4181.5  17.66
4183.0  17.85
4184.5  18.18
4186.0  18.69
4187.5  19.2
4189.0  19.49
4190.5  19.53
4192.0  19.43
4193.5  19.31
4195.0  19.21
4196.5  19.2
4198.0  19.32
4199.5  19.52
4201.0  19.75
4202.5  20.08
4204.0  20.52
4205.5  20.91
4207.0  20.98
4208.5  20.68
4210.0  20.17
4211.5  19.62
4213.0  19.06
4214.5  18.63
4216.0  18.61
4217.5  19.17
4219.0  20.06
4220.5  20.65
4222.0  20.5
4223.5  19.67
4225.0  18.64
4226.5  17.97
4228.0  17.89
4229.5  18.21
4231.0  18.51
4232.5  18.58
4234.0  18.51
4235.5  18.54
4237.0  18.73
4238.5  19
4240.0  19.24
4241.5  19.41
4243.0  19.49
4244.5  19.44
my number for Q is 1.6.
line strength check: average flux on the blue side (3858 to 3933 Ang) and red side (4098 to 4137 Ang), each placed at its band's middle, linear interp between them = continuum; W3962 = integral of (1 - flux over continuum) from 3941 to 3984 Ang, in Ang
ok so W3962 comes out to 6.4 Ang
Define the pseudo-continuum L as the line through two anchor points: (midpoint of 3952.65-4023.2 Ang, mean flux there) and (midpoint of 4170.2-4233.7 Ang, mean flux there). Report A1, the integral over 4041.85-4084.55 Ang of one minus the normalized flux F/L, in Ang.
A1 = -3.1 Ang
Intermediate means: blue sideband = 15.4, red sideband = 19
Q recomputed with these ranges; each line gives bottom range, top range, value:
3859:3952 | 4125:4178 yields 1.74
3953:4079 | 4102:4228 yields 1.22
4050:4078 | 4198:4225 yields 1.20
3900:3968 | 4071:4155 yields 1.67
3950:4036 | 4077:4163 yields 1.23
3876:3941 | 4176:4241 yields 1.85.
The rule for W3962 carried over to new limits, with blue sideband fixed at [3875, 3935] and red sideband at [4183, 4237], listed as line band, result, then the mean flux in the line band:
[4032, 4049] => -3.8 Ang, 18.9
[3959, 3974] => 5.8 Ang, 8.45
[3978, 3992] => -2.3 Ang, 16.5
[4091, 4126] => -1.6 Ang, 17.8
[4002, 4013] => -3.0 Ang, 18.7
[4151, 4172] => -1.3 Ang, 19.3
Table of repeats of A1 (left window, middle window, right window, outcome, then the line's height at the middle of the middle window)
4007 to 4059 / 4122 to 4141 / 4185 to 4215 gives 1.16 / 19.3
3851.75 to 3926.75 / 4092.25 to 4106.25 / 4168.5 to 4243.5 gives 0.43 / 17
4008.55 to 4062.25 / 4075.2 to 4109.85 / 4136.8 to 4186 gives 2.42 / 18.8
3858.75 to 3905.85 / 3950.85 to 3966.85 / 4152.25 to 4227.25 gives 2.33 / 14.2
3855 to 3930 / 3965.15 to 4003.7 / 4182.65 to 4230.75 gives 0.84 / 14.7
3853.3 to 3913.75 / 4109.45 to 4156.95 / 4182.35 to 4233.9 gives -2.75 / 17.8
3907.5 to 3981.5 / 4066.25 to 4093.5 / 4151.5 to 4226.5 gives -4.14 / 15.8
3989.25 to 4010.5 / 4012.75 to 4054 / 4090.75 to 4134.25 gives -2.21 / 18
